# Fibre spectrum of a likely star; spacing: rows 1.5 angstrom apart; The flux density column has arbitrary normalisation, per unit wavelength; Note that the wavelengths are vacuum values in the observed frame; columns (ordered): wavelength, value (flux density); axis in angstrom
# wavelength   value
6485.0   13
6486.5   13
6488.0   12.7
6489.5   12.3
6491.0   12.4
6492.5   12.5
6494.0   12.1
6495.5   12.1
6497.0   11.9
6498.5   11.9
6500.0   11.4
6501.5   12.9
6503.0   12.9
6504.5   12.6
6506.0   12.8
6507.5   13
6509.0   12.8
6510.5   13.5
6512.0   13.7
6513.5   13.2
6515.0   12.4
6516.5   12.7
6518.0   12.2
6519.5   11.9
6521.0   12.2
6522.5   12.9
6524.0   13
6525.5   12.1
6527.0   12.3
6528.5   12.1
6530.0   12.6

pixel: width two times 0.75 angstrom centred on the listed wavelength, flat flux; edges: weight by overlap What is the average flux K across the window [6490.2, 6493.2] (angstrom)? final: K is 12.4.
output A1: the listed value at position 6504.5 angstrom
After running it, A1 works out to 12.6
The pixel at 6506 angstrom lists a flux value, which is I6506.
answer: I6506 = 12.8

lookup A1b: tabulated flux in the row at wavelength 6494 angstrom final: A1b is 12.1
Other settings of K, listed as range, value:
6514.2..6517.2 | 12.6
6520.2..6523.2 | 12.5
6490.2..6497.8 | 12.2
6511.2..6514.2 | 13.5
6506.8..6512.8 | 13.3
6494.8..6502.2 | 12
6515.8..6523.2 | 12.4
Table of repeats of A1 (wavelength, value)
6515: 12.4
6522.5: 12.9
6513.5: 13.2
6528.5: 12.1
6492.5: 12.5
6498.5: 11.9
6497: 11.9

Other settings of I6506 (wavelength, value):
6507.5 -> 13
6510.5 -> 13.5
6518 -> 12.2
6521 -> 12.2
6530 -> 12.6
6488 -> 12.7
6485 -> 13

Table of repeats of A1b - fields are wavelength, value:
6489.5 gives 12.3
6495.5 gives 12.1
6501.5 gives 12.9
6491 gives 12.4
